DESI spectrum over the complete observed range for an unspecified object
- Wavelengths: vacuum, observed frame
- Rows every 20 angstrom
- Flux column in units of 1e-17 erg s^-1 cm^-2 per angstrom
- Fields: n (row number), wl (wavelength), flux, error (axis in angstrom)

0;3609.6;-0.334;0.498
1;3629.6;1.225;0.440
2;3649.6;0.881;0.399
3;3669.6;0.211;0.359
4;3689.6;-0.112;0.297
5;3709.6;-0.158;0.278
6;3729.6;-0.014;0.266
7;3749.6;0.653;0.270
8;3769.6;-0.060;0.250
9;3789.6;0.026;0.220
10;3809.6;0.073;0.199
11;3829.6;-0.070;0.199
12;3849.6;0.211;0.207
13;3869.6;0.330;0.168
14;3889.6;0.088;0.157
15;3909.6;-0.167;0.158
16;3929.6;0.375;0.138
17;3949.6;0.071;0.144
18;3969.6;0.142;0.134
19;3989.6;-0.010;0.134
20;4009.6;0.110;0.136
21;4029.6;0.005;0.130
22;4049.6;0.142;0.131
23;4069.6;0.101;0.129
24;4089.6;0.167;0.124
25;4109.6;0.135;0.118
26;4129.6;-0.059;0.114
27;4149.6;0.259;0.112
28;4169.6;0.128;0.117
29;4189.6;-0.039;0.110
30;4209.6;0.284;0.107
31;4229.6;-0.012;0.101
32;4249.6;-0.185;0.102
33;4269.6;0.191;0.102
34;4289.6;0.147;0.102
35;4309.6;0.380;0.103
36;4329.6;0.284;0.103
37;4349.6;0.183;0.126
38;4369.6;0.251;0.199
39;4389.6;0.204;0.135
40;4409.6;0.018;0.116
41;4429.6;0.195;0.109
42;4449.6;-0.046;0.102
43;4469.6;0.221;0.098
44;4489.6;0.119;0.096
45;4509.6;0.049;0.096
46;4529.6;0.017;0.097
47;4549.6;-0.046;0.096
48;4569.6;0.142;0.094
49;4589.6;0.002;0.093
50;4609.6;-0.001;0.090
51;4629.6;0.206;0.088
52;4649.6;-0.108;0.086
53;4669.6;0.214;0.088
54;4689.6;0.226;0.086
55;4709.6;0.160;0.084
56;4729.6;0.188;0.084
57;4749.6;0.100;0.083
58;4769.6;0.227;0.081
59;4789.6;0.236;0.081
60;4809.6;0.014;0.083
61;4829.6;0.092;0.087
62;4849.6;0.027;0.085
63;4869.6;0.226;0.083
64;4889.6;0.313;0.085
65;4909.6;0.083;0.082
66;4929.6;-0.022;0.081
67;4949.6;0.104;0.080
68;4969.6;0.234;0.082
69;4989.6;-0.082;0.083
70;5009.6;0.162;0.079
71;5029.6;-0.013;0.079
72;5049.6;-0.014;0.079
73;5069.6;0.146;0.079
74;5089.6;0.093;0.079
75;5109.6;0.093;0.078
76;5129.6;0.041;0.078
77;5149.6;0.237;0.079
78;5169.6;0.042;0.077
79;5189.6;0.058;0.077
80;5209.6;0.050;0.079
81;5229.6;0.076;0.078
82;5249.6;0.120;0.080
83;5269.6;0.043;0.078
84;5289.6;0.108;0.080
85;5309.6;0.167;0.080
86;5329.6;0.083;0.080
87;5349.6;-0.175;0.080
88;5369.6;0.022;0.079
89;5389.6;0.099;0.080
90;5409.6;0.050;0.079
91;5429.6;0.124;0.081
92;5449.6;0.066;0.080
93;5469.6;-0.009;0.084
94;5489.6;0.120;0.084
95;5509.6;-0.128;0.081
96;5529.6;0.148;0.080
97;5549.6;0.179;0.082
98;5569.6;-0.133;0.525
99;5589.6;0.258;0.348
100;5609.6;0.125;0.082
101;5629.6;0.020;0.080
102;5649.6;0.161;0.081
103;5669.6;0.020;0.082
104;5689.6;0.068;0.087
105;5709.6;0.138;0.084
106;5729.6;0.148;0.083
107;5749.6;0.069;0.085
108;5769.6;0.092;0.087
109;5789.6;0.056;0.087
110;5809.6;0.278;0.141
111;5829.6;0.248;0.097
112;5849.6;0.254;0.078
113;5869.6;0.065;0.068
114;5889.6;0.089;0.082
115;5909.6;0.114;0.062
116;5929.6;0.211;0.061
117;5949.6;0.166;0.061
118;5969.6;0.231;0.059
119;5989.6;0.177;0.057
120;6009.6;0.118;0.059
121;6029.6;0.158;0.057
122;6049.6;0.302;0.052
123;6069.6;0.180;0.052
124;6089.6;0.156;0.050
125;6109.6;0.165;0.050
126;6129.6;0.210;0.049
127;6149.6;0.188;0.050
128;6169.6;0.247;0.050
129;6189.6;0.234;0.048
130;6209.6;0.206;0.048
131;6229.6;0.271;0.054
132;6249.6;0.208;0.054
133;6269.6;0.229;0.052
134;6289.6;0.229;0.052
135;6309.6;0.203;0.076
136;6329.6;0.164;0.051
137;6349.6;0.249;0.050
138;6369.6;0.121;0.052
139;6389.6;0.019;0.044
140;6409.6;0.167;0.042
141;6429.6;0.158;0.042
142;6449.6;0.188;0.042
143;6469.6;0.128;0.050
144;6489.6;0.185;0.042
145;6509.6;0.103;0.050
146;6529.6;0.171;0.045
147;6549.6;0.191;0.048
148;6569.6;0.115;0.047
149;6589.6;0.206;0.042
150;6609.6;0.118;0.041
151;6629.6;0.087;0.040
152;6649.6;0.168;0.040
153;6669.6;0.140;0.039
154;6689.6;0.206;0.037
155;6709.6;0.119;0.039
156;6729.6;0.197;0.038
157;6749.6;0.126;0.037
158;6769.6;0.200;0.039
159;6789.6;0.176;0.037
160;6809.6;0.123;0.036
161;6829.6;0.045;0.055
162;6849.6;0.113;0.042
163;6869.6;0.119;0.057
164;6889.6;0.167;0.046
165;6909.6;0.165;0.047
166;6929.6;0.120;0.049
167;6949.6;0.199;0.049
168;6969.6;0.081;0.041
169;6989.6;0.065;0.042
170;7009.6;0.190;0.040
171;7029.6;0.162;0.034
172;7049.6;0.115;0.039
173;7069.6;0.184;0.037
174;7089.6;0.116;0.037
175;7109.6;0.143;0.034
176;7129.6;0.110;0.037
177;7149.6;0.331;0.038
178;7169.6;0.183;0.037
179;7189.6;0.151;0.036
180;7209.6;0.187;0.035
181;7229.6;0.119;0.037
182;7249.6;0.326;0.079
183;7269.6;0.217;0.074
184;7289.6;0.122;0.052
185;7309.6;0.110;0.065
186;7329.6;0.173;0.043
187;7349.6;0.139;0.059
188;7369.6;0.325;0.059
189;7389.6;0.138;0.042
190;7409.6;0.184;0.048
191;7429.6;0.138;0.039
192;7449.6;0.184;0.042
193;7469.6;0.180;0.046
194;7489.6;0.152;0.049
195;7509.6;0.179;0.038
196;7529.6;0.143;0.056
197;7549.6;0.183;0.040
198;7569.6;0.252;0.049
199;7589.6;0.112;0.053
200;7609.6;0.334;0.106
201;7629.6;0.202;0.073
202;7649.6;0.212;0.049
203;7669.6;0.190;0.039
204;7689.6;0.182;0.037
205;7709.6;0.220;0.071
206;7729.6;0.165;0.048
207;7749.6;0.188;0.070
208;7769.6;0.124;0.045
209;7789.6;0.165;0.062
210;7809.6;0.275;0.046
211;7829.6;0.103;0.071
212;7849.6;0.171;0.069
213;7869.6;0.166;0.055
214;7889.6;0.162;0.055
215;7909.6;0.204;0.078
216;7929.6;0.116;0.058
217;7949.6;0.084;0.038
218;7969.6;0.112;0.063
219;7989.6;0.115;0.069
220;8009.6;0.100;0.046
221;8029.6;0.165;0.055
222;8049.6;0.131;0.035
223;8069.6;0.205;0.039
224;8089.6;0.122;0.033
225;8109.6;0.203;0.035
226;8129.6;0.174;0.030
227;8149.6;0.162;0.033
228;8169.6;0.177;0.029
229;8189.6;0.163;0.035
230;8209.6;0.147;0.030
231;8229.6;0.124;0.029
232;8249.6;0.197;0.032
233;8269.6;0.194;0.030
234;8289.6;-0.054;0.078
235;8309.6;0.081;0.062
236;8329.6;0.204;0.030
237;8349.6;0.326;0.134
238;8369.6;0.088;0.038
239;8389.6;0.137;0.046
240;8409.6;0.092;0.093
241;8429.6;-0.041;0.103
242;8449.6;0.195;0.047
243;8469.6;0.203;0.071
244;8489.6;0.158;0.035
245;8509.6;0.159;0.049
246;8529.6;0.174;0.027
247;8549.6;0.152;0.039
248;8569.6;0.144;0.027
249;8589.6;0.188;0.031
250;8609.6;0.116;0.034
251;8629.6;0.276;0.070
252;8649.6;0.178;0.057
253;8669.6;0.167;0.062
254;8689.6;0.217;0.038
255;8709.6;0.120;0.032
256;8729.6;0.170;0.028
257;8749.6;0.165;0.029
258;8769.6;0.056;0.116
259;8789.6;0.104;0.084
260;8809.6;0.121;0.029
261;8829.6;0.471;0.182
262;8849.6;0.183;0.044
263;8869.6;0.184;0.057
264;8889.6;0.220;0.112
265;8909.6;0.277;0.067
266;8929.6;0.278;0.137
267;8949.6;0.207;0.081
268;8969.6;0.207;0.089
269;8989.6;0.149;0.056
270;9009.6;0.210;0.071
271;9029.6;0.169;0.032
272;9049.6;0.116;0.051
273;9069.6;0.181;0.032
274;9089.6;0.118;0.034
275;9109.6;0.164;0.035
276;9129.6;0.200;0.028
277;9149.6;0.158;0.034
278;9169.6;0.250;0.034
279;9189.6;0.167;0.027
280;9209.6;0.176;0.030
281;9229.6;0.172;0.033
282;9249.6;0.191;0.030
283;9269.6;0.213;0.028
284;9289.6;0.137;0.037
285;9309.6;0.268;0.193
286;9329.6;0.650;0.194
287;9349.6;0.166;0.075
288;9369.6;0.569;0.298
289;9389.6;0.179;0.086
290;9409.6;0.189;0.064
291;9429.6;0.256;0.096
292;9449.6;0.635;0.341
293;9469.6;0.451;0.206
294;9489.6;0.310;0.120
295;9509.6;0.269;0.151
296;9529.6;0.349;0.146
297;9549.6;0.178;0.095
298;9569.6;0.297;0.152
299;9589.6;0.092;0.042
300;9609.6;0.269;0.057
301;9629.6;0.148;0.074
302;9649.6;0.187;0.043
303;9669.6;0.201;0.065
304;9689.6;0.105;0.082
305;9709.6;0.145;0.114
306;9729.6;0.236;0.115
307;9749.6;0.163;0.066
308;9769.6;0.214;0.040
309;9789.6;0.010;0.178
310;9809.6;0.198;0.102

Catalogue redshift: 0.917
